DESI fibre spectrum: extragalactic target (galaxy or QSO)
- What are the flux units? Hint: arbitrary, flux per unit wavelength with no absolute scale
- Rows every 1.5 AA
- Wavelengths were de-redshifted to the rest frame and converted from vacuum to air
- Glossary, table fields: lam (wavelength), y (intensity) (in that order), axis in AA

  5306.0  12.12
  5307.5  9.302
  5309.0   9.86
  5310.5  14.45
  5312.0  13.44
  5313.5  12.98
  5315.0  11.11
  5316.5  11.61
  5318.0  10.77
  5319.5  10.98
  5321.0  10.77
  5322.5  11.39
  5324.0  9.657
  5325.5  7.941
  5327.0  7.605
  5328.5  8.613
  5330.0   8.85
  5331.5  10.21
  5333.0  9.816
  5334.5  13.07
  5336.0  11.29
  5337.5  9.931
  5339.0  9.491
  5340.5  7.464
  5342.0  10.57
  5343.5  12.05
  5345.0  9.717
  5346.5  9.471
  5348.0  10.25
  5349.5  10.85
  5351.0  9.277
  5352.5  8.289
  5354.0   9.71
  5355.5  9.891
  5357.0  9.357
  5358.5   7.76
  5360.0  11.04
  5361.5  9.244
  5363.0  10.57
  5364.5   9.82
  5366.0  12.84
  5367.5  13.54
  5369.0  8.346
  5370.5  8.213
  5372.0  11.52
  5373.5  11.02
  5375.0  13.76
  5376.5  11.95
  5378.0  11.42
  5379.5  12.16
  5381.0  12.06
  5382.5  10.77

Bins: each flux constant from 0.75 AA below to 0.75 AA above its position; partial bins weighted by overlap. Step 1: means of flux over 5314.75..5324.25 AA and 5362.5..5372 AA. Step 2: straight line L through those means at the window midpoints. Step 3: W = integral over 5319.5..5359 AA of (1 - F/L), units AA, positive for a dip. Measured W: 3.8 AA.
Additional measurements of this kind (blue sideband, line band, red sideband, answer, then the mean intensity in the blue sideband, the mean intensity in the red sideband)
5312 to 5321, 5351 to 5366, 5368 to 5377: 1.84 AA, 11.6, 10.8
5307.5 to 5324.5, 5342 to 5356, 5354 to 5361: -0.07 AA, 11.5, 9.52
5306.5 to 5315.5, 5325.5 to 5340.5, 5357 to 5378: 2.32 AA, 11.9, 10.7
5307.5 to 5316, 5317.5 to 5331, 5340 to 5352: 2.05 AA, 12.1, 9.97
